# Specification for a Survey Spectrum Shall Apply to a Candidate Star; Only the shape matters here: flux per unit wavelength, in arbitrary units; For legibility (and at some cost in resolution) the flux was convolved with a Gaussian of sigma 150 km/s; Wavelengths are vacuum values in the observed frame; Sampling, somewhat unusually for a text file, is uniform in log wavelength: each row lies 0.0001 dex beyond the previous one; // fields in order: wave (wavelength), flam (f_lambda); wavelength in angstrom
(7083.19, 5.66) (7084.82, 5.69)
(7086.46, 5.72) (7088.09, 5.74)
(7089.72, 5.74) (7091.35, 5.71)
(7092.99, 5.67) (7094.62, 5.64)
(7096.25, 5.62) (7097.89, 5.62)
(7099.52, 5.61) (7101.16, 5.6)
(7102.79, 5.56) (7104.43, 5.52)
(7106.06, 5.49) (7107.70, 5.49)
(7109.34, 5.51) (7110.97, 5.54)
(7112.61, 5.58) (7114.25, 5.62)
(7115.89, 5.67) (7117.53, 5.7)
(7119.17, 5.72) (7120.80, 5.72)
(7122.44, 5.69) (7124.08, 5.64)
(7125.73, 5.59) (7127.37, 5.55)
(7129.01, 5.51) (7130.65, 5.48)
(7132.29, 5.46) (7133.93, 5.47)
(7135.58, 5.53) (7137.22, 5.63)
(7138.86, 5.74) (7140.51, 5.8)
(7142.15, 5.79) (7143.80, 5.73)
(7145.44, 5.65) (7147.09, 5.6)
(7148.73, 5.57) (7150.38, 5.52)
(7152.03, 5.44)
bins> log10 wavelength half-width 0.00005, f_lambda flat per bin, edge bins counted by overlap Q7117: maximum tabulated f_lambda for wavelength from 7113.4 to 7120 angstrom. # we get 5.72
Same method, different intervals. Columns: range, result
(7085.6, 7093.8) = 5.74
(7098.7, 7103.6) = 5.61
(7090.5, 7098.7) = 5.71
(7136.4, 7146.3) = 5.8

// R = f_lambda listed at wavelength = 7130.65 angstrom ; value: 5.48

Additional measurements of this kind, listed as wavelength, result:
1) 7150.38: 5.52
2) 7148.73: 5.57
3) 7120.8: 5.72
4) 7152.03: 5.44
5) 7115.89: 5.67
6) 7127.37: 5.55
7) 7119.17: 5.72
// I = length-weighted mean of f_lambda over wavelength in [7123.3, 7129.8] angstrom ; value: 5.57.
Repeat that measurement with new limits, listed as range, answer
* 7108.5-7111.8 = 5.53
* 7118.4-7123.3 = 5.72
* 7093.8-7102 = 5.62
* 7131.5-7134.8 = 5.46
